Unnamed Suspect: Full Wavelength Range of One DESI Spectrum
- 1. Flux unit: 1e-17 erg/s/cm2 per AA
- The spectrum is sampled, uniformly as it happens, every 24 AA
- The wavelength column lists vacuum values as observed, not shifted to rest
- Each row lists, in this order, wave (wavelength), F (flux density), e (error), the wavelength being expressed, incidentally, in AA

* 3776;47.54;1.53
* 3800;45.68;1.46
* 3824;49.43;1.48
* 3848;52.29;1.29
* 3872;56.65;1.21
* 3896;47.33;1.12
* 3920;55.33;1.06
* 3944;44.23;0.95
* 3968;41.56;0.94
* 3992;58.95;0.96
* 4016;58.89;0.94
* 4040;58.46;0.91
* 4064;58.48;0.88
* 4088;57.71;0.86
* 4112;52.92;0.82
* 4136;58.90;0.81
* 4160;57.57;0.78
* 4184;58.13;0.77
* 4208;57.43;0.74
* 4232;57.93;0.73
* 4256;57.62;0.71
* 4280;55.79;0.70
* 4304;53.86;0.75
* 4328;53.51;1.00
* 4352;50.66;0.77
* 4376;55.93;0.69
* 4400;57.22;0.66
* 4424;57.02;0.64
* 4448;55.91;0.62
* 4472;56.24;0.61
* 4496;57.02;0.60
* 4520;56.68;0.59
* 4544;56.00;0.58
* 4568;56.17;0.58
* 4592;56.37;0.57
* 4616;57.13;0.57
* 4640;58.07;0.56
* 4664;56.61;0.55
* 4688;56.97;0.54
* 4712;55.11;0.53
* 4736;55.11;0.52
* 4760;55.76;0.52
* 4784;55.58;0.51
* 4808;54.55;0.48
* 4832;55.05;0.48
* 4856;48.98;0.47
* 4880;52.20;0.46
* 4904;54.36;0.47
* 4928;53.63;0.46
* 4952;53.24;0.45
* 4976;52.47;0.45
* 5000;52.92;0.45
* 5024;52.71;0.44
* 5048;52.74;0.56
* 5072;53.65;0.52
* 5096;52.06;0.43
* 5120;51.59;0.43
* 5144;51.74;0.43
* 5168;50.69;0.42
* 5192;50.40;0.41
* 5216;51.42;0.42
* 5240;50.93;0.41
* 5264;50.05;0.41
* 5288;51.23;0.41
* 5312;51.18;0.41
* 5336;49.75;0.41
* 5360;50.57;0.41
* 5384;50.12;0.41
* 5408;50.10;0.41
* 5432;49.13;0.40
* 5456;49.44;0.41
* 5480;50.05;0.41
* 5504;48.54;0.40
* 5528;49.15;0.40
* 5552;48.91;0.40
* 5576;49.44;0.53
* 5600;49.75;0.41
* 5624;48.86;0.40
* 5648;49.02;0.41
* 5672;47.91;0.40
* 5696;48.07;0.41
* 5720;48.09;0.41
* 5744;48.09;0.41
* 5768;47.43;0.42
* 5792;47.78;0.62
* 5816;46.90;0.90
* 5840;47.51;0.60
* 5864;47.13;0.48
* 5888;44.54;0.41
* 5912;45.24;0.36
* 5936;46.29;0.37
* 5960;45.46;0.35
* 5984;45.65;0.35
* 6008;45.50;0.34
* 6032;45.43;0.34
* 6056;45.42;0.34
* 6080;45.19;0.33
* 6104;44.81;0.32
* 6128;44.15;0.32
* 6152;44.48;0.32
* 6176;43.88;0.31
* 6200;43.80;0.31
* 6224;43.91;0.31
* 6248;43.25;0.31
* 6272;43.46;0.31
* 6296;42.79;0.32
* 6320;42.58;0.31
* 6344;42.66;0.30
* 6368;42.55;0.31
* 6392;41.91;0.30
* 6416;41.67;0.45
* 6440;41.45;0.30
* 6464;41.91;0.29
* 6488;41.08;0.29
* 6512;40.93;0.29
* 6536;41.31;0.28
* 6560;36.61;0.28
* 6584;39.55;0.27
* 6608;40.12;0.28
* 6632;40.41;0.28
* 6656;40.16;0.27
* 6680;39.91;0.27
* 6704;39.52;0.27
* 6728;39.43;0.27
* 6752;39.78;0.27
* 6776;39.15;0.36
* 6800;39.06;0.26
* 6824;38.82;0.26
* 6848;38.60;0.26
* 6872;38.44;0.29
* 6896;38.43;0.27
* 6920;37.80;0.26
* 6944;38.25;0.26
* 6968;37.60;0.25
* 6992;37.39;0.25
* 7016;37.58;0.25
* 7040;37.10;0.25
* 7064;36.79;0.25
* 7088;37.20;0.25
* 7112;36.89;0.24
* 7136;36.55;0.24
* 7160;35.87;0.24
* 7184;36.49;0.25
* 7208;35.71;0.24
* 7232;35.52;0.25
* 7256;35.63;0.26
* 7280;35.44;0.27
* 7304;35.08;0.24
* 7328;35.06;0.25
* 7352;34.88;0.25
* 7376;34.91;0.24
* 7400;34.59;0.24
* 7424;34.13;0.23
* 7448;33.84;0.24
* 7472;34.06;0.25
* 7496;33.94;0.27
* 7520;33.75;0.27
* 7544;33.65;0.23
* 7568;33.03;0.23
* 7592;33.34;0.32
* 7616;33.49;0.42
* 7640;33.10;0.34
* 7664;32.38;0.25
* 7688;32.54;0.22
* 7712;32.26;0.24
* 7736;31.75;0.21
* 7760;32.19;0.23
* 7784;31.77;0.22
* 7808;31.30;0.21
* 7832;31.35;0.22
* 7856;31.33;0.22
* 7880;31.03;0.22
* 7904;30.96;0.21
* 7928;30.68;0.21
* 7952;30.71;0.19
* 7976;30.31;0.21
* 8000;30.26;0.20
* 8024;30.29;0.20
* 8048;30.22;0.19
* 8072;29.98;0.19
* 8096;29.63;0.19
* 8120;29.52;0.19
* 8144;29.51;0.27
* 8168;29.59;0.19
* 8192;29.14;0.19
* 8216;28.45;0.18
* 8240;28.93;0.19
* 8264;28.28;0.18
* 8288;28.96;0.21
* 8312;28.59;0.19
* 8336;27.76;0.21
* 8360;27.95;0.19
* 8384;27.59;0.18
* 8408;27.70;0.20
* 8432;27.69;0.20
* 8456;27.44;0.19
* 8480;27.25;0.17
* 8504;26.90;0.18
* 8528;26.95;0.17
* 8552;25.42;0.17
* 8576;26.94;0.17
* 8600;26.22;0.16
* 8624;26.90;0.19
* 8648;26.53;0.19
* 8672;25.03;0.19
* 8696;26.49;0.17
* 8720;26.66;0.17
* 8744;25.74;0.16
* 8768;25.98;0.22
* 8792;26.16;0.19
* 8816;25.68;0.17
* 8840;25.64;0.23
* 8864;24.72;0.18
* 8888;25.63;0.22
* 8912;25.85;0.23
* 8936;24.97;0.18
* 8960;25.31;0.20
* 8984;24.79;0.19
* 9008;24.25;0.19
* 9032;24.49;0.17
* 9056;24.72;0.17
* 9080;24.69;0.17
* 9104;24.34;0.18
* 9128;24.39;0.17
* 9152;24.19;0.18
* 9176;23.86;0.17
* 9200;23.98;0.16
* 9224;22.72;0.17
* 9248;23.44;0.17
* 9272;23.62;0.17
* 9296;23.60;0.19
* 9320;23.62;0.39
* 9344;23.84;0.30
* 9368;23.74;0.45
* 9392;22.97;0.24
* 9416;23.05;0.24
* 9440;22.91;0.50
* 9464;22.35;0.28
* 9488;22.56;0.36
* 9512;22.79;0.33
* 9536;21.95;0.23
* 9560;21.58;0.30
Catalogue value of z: 0.00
